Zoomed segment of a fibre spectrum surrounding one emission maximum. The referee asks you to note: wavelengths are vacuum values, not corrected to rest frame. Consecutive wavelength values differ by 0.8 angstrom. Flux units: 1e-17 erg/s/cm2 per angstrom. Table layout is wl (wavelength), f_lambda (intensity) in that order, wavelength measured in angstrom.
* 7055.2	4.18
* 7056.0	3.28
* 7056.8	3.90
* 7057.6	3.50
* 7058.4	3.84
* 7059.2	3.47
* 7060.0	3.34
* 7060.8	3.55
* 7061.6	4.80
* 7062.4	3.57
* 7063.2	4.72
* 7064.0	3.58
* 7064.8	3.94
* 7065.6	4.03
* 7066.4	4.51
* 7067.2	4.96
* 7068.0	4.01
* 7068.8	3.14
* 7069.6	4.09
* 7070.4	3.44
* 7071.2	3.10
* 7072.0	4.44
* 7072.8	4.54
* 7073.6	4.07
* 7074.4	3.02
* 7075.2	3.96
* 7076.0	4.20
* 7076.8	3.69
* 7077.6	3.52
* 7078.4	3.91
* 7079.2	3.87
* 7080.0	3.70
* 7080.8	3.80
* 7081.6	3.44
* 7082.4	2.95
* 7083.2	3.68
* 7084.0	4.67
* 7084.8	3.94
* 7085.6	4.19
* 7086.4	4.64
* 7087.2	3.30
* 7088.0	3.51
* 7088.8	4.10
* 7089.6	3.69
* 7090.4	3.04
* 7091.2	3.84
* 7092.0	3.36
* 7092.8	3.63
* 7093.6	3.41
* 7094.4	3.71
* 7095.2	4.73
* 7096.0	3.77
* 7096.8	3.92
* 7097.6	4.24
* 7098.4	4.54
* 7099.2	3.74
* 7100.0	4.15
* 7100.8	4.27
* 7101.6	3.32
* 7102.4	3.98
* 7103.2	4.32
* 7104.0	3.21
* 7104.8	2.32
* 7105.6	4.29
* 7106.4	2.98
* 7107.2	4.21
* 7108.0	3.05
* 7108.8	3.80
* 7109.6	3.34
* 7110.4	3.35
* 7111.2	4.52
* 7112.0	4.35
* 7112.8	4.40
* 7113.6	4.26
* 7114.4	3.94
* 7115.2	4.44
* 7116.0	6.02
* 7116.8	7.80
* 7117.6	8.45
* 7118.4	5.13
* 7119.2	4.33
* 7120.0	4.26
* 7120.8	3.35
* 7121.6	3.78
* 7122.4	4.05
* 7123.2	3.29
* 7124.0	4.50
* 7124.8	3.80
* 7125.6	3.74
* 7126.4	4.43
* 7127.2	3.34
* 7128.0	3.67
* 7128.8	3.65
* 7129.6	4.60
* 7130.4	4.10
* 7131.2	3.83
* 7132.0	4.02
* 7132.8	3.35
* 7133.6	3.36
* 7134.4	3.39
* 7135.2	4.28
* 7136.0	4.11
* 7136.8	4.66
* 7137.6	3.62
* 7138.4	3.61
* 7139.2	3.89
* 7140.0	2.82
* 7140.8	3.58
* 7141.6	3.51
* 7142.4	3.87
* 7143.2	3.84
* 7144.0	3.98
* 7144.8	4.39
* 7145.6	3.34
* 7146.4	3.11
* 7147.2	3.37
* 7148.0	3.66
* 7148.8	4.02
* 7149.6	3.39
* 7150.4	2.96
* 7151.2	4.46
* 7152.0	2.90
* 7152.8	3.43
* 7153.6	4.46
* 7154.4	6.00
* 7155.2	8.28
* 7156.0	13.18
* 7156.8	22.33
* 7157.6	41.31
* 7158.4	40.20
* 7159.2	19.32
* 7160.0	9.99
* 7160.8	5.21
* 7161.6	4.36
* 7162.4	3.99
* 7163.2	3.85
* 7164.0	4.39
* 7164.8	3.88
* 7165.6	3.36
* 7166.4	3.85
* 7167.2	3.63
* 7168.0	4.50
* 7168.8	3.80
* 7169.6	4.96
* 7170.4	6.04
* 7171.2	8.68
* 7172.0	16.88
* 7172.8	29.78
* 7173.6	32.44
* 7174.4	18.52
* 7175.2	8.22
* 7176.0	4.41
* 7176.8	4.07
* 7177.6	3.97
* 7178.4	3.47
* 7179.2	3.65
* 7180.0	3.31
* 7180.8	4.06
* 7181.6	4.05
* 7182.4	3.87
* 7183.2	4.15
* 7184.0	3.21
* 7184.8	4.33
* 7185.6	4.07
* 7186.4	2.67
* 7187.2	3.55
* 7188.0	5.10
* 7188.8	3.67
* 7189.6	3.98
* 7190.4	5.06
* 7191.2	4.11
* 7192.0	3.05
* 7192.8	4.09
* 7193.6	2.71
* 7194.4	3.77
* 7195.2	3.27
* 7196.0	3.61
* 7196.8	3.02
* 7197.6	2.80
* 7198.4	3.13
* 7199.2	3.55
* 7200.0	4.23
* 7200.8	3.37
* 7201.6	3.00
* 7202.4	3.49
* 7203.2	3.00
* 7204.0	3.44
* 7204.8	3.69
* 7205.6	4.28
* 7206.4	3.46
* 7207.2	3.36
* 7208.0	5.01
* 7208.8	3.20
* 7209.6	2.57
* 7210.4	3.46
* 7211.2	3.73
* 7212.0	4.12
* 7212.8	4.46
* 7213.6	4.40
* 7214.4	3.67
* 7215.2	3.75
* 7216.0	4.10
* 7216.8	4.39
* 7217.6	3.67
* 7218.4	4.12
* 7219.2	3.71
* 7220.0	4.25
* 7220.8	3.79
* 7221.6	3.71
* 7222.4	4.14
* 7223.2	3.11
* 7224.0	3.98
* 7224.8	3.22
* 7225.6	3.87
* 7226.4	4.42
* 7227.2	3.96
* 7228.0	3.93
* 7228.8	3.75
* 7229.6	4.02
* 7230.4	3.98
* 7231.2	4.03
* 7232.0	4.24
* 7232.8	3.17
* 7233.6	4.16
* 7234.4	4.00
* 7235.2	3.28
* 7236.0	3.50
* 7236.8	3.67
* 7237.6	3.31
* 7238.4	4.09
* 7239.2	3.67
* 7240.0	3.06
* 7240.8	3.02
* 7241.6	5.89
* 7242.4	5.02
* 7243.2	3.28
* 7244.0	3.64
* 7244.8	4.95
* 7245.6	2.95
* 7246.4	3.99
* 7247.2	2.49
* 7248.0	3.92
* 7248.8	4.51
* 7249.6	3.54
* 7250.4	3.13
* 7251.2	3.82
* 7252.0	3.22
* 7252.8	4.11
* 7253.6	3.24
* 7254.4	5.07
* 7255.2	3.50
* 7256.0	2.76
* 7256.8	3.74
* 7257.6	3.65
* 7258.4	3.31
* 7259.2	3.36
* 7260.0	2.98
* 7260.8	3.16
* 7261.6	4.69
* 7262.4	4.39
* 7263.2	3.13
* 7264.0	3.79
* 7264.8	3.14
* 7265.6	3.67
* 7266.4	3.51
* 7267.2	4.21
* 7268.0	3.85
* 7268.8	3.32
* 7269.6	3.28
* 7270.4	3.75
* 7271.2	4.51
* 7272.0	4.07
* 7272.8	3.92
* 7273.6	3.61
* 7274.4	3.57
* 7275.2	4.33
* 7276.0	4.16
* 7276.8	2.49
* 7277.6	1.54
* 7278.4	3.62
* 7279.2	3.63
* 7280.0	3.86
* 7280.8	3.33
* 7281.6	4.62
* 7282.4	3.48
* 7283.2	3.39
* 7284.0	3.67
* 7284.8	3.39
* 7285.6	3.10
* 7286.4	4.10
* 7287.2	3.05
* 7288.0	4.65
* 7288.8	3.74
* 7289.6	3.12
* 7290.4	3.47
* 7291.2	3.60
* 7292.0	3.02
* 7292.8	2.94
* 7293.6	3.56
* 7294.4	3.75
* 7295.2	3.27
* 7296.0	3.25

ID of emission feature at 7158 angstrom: [S II] 6716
